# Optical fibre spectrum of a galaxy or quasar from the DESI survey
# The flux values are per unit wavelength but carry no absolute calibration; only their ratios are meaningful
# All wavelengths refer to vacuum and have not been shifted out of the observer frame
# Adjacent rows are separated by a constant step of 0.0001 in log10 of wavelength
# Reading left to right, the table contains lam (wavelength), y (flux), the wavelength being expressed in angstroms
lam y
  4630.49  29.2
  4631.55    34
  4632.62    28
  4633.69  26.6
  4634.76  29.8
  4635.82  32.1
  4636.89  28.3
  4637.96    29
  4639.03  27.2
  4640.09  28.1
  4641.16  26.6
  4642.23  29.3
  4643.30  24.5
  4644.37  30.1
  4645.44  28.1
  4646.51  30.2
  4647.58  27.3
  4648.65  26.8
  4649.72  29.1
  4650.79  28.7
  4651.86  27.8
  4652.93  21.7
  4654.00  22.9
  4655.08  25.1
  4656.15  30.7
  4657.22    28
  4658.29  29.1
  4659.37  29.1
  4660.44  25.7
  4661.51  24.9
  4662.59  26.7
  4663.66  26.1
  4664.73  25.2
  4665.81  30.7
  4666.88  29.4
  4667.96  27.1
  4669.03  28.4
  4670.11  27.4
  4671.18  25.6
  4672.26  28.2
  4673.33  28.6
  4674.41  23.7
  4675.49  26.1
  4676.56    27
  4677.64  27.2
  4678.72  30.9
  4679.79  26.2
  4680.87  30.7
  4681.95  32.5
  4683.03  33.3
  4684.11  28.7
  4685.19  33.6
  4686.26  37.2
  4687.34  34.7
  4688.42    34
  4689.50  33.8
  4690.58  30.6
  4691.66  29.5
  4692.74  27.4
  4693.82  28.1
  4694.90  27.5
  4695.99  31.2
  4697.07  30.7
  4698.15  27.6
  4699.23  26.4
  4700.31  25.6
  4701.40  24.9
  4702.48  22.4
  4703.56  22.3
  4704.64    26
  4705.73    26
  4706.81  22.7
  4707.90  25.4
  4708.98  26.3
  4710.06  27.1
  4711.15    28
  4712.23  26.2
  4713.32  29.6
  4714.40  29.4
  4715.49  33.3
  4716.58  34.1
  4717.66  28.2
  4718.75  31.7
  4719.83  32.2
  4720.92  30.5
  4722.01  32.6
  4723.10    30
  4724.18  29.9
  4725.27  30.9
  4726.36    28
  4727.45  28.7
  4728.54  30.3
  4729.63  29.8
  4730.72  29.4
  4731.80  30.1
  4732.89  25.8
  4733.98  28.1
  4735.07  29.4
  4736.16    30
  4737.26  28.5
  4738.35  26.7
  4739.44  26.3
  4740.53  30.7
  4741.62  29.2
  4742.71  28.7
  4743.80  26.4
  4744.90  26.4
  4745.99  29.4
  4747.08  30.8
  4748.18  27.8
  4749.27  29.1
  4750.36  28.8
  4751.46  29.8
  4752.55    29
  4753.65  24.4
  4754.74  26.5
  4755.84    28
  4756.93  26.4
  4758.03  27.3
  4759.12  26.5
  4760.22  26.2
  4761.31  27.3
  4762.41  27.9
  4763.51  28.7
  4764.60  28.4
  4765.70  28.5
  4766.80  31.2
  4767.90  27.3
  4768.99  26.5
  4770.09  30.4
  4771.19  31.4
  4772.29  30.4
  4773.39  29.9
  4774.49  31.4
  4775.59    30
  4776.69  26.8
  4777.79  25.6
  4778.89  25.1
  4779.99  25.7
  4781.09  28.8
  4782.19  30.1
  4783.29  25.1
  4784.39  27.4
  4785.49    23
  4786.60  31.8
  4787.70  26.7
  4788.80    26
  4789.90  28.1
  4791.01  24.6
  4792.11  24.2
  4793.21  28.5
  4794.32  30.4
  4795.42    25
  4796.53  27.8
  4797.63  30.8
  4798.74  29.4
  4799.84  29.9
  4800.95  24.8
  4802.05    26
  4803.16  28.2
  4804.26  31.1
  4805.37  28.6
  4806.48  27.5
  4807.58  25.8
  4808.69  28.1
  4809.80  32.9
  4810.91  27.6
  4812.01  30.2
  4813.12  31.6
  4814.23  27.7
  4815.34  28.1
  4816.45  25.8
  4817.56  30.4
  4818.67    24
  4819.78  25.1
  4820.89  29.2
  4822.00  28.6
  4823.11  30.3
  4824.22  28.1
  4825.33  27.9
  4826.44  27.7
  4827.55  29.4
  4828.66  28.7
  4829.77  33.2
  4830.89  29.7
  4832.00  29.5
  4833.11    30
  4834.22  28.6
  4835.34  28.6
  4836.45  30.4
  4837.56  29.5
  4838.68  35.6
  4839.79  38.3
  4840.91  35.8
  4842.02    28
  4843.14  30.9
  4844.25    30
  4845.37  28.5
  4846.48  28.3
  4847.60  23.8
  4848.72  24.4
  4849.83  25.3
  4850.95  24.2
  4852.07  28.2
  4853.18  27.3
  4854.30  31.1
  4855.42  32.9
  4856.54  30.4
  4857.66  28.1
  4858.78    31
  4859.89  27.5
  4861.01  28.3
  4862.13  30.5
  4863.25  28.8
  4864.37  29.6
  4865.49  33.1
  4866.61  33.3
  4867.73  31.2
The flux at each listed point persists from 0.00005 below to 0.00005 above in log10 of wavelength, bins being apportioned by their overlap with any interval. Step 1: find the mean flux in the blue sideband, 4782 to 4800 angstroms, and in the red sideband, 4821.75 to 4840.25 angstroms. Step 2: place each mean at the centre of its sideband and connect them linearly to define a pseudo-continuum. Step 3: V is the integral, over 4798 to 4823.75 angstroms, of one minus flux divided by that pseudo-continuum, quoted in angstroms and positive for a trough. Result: 0.5 angstroms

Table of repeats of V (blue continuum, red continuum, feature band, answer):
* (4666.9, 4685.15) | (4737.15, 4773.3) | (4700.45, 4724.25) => 0.2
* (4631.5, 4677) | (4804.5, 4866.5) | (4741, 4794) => 1.3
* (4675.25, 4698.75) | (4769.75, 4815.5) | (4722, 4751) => 0.5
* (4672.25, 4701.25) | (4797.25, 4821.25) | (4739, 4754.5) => 0.3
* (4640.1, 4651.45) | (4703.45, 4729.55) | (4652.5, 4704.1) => 0.4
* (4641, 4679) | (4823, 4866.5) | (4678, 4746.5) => -2.8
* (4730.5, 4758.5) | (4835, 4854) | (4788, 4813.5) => 0.6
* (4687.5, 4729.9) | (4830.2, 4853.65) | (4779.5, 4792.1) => 0.9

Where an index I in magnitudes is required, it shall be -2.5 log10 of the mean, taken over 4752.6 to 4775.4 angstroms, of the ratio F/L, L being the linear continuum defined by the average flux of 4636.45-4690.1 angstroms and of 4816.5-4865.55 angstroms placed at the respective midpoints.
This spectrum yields 0.02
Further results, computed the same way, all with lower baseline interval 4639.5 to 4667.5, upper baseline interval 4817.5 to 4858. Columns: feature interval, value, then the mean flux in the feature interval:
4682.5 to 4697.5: -0.14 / 31.5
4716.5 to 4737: -0.07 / 29.9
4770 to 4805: 0.03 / 27.9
